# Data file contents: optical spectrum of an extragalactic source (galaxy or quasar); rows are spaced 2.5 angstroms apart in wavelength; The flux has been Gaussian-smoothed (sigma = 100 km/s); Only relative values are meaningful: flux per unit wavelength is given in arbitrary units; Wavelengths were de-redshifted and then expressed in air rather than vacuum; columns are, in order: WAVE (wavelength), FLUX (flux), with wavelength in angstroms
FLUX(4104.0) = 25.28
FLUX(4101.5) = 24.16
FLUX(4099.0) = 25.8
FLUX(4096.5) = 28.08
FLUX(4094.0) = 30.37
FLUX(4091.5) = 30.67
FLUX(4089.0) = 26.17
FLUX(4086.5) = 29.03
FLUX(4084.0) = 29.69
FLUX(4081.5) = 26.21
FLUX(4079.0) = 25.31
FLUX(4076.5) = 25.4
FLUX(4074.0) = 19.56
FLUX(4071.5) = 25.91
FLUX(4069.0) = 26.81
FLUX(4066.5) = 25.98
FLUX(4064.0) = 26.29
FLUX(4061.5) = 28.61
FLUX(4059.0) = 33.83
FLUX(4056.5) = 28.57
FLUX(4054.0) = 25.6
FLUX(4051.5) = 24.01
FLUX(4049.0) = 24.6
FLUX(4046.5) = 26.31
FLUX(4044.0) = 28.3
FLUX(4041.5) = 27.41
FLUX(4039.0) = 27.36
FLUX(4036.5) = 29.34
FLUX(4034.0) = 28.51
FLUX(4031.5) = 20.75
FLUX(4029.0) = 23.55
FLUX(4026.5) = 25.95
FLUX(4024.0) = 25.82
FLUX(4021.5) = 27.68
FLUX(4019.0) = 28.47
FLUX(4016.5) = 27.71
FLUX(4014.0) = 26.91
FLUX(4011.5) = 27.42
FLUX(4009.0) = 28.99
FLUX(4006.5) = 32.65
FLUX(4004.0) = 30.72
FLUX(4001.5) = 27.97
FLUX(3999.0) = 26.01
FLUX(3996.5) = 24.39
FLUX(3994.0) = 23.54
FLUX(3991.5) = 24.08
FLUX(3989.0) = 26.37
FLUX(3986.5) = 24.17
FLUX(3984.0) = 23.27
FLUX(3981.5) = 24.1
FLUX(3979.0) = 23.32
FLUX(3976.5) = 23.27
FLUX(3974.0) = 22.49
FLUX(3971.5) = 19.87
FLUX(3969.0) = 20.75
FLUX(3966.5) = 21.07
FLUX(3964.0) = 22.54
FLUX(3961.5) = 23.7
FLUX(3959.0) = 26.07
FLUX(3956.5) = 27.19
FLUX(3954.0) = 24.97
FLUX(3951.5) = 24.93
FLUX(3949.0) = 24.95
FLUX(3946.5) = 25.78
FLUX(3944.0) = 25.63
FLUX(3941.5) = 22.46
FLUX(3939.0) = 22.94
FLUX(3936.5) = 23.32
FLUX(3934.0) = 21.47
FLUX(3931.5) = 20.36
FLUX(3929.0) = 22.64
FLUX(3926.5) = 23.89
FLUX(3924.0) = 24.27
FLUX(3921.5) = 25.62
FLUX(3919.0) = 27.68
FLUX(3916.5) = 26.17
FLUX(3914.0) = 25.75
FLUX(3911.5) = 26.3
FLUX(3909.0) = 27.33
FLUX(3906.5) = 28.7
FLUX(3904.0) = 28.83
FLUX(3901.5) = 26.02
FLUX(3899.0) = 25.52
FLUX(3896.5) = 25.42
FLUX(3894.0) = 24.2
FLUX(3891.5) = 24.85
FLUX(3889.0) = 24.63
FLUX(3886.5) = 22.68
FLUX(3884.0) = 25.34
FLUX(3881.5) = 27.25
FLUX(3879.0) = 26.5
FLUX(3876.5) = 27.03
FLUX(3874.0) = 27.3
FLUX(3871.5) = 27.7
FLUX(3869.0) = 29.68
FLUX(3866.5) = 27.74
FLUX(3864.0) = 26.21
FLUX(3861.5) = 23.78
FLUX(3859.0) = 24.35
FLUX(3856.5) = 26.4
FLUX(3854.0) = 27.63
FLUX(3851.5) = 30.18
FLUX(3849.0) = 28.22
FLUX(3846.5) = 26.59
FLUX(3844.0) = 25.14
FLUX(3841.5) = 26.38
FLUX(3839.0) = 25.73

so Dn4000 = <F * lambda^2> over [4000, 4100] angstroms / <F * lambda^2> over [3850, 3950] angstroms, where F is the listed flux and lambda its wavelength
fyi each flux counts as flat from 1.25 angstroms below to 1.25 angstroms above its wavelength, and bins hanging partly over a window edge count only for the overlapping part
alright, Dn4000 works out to 1.15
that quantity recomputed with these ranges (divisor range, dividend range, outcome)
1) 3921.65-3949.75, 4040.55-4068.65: 1.23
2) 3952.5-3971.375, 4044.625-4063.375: 1.22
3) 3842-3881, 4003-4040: 1.10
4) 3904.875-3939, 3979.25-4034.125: 1.10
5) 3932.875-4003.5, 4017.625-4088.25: 1.15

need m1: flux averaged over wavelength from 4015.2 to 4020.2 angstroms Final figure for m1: 28.1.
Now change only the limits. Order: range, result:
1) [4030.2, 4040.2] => 26.5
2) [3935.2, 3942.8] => 22.9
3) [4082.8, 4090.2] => 28.3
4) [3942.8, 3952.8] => 25.3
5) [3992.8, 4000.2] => 24.6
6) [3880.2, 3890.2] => 25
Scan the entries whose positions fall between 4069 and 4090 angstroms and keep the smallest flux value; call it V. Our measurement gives 19.56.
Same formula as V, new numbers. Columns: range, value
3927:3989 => 19.87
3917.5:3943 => 20.36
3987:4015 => 23.54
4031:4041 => 20.75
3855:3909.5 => 22.68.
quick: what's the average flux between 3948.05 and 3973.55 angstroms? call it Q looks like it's 23.6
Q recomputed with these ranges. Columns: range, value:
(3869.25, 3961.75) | 25.3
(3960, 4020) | 25.1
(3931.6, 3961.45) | 24.3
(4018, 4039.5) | 26.3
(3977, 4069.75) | 26.6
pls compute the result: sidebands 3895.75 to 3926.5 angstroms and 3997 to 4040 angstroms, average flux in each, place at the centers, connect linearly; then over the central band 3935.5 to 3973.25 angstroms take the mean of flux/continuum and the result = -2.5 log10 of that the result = 0.13 mag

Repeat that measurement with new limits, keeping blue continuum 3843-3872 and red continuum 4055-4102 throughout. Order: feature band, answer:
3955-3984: 0.17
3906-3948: 0.10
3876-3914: 0.04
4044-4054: 0.07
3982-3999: 0.11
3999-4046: -0.01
